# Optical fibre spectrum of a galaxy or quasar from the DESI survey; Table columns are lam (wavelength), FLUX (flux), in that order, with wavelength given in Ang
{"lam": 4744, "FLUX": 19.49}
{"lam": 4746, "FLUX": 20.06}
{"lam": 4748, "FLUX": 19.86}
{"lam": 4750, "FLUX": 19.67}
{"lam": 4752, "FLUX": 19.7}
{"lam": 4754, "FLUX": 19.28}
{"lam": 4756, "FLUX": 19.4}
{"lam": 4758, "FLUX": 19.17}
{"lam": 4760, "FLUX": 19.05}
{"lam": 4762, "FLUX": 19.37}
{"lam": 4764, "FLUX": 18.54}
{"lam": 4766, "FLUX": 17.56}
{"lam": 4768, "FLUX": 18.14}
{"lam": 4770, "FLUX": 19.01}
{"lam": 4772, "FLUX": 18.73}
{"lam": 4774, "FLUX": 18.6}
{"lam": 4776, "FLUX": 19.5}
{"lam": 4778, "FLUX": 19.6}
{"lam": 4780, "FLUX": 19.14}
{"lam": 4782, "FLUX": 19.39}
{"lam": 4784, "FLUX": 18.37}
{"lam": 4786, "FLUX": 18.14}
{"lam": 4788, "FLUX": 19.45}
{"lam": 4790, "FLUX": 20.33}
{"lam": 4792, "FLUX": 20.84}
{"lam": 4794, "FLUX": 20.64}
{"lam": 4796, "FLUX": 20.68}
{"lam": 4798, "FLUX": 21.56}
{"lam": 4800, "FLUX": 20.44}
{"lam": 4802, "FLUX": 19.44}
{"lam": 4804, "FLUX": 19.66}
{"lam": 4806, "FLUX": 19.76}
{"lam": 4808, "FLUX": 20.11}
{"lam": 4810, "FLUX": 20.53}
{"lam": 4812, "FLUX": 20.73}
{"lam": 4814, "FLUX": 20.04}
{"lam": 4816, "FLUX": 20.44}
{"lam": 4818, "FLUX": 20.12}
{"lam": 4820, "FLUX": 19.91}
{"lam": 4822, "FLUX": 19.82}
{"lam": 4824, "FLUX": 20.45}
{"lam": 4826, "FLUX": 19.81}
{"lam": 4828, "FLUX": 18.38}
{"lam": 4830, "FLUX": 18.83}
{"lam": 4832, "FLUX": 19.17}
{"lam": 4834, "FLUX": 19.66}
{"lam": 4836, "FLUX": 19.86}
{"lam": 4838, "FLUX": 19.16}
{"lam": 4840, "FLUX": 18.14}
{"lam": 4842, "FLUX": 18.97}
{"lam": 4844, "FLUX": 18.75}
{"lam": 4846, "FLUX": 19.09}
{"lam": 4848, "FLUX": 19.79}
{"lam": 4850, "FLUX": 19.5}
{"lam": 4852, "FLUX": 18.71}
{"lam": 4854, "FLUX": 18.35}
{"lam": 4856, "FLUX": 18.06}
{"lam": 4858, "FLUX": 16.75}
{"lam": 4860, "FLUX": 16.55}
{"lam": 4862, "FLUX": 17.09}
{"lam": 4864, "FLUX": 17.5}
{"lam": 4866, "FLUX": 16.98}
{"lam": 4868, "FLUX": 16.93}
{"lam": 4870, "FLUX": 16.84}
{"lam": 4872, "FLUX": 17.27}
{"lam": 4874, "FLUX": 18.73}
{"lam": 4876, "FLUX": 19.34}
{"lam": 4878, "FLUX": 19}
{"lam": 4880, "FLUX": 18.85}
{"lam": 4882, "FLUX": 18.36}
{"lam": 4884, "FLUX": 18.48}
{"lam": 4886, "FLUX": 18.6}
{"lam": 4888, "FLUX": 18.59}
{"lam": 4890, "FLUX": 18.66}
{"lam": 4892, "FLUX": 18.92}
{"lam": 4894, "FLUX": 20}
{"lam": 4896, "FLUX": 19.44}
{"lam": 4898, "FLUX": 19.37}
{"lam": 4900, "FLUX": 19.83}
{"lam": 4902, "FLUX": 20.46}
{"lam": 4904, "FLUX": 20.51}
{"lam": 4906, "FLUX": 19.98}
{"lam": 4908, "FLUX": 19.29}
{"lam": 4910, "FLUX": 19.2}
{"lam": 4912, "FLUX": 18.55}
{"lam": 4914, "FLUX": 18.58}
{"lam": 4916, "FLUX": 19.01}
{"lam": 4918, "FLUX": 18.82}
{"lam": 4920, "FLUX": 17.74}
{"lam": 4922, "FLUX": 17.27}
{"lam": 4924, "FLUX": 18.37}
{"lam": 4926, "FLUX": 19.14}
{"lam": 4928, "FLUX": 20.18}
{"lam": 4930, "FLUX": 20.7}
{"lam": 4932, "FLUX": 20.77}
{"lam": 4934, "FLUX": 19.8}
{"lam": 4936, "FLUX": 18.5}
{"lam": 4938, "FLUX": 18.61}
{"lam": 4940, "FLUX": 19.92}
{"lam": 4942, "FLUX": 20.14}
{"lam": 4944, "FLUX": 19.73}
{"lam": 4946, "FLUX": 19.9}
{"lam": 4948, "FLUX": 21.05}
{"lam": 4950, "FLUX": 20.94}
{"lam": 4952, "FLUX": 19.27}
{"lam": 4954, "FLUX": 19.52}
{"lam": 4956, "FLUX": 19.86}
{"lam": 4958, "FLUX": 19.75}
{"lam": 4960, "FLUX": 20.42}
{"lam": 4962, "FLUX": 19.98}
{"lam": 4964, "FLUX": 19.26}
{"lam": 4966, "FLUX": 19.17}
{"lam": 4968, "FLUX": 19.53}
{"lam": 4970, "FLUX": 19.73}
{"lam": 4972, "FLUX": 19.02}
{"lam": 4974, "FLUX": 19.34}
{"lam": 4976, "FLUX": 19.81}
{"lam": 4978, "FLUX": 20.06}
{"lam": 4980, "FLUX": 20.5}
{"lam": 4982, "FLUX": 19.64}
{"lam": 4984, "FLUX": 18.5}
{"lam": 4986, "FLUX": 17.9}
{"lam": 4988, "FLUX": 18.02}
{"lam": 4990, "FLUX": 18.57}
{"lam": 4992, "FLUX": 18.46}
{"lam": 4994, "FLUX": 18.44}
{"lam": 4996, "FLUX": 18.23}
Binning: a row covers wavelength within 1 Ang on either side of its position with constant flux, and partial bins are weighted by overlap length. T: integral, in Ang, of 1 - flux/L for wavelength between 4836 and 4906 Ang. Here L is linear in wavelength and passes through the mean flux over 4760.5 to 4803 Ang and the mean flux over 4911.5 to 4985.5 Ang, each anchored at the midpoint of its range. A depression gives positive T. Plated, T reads 2.99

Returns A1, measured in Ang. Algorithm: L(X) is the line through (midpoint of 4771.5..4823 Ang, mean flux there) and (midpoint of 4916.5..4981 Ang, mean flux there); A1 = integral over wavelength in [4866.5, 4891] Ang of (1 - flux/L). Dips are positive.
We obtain 1.8 Ang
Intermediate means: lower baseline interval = 19.9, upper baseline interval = 19.6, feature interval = 18.3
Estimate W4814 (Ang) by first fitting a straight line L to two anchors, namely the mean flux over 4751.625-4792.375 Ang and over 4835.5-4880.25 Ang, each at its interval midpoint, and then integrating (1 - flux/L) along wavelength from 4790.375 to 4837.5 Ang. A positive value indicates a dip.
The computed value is -3.44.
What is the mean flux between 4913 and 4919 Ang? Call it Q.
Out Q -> 18.8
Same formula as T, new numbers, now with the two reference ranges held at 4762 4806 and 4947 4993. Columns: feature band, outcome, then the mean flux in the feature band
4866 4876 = 1.0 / 17.6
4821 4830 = 0.0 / 19.5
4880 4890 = 0.5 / 18.6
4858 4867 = 1.1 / 17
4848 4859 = 0.6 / 18.4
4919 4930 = 0.4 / 18.7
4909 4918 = 0.3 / 18.8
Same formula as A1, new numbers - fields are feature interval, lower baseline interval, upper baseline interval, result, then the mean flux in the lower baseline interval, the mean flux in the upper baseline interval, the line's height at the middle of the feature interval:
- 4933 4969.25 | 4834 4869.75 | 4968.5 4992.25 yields -1.5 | 18.3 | 19.2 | 19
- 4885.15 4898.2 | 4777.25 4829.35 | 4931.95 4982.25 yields 0.5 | 19.9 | 19.8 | 19.8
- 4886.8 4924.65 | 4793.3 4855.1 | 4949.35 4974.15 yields 1.1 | 19.7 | 19.7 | 19.7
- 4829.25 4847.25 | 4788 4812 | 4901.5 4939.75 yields 0.8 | 20.3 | 19.2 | 20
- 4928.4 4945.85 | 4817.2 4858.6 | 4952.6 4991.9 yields -0.4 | 19.1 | 19.4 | 19.3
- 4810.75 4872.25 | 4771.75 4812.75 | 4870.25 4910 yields 2.1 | 19.8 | 19.1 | 19.5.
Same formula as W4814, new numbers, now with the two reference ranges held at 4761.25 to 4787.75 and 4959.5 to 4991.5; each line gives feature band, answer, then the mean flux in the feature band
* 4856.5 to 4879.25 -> 1.7 Ang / 17.6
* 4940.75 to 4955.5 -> -0.6 Ang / 20.1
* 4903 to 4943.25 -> -0.2 Ang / 19.3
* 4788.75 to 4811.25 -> -1.8 Ang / 20.4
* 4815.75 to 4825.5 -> -0.6 Ang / 20.1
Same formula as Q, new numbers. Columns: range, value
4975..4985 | 19.7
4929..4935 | 20.4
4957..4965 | 19.9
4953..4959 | 19.7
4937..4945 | 19.6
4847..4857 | 18.9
